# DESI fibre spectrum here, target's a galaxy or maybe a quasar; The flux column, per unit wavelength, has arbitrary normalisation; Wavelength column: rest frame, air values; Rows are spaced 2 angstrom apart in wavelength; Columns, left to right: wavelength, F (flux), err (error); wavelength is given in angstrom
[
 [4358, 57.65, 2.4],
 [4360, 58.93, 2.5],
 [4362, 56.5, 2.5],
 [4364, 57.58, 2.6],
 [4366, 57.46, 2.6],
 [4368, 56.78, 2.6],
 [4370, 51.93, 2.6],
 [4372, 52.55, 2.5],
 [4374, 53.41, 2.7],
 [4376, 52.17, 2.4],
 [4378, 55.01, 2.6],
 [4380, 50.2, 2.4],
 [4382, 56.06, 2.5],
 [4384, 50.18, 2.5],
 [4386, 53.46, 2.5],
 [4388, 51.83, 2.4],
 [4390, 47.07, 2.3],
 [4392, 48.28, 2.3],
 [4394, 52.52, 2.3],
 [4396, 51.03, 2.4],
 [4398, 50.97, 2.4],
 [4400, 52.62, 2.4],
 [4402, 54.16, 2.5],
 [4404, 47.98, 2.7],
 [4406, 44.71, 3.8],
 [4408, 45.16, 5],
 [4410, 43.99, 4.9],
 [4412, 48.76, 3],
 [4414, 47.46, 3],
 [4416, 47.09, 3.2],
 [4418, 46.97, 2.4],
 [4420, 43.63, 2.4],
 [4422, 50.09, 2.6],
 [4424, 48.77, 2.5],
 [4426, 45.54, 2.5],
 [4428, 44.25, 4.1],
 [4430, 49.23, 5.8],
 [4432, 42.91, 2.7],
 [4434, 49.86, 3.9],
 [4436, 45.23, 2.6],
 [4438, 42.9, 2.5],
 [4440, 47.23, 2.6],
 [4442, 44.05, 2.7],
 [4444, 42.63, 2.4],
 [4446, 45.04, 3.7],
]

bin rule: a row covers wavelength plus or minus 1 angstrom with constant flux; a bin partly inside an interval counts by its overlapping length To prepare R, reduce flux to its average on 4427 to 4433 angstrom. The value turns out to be 45.5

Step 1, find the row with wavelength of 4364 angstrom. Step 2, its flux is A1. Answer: 57.58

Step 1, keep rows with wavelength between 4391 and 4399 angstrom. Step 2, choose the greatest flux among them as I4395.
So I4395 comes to 52.52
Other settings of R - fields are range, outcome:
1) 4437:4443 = 44.7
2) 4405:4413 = 45.7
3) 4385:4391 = 50.8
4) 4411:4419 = 47.6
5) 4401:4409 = 48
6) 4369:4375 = 52.6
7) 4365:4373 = 54.7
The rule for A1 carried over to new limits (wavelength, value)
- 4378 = 55.01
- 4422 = 50.09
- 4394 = 52.52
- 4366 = 57.46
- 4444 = 42.63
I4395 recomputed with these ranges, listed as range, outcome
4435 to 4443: 47.23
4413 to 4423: 50.09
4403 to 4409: 47.98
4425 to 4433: 49.23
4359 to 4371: 58.93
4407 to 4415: 48.76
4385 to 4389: 53.46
